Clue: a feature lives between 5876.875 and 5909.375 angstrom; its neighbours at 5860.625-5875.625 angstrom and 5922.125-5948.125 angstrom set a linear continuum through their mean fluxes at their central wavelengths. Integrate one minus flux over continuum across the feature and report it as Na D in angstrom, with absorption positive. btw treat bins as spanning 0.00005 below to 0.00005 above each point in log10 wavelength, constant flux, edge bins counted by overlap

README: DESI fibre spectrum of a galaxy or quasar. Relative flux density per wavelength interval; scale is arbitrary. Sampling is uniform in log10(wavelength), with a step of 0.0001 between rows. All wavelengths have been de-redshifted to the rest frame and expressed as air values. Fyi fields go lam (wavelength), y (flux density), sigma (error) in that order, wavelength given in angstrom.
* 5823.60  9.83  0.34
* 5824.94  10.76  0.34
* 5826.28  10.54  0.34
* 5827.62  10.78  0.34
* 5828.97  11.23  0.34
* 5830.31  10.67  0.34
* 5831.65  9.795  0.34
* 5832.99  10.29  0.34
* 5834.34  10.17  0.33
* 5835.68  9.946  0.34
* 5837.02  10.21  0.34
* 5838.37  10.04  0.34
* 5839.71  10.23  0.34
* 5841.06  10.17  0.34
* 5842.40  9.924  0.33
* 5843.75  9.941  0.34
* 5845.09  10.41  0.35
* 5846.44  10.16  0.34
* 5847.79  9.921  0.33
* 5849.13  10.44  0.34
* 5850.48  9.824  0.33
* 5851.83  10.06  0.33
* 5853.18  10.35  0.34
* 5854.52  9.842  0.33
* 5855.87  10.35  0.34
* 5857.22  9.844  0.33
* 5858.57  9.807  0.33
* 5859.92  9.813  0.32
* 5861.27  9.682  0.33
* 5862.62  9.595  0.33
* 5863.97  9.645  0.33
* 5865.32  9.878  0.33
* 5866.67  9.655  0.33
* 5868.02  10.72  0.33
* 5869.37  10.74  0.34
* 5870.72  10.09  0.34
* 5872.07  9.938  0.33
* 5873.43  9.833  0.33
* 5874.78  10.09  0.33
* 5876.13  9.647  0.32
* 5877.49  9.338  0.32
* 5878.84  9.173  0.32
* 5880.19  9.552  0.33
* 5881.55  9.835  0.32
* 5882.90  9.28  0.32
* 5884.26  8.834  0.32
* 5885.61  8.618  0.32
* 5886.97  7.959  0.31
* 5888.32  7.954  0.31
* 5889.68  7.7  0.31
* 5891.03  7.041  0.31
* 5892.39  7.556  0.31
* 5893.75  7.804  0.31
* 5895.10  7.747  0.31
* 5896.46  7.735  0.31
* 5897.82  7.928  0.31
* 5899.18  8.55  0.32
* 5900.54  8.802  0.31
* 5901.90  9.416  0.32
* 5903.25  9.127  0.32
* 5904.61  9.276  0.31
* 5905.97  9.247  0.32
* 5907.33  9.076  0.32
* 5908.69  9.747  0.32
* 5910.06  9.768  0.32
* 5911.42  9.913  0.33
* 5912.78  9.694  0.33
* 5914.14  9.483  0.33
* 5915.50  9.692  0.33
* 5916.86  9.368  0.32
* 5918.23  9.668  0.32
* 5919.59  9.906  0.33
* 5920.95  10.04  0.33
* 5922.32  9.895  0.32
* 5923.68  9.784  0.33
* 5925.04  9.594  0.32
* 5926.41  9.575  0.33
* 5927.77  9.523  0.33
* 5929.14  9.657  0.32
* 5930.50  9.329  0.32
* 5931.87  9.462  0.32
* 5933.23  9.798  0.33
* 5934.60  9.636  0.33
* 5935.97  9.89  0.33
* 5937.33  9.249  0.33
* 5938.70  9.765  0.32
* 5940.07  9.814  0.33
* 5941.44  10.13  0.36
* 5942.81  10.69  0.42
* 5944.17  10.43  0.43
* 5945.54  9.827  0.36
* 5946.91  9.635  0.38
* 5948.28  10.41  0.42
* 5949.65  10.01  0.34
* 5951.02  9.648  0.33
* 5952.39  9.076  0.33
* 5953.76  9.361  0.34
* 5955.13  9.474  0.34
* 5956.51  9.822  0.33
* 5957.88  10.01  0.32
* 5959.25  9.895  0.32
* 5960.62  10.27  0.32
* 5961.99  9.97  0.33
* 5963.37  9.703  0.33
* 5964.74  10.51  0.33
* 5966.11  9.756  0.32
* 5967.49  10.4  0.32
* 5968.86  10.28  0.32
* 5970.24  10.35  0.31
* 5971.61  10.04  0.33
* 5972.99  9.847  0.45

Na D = 4.2 angstrom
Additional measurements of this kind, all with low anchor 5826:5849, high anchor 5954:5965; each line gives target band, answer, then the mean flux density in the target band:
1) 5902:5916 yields 0.8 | 9.5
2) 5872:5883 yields 0.6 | 9.63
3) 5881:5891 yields 1.6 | 8.49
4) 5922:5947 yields 0.5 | 9.78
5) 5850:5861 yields 0.2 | 9.98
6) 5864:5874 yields 0.1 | 10.1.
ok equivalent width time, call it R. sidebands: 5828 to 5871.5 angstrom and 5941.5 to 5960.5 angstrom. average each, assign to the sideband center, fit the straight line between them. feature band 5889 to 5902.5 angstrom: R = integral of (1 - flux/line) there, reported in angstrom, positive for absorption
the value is 2.7 angstrom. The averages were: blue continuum 10.1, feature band 8.02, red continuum 9.89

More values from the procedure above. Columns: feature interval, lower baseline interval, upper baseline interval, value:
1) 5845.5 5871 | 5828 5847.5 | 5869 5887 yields -0.4 angstrom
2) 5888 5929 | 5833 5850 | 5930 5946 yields 3.7 angstrom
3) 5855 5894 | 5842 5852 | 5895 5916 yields 1.3 angstrom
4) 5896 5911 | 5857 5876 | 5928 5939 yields 1.1 angstrom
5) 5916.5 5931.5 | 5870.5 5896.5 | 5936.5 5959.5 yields -0.4 angstrom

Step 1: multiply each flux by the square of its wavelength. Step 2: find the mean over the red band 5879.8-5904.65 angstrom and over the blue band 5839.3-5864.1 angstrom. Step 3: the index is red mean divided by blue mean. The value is 0.85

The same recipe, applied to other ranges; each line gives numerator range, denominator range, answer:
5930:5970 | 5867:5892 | 1.10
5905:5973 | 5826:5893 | 1.03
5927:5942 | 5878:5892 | 1.14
